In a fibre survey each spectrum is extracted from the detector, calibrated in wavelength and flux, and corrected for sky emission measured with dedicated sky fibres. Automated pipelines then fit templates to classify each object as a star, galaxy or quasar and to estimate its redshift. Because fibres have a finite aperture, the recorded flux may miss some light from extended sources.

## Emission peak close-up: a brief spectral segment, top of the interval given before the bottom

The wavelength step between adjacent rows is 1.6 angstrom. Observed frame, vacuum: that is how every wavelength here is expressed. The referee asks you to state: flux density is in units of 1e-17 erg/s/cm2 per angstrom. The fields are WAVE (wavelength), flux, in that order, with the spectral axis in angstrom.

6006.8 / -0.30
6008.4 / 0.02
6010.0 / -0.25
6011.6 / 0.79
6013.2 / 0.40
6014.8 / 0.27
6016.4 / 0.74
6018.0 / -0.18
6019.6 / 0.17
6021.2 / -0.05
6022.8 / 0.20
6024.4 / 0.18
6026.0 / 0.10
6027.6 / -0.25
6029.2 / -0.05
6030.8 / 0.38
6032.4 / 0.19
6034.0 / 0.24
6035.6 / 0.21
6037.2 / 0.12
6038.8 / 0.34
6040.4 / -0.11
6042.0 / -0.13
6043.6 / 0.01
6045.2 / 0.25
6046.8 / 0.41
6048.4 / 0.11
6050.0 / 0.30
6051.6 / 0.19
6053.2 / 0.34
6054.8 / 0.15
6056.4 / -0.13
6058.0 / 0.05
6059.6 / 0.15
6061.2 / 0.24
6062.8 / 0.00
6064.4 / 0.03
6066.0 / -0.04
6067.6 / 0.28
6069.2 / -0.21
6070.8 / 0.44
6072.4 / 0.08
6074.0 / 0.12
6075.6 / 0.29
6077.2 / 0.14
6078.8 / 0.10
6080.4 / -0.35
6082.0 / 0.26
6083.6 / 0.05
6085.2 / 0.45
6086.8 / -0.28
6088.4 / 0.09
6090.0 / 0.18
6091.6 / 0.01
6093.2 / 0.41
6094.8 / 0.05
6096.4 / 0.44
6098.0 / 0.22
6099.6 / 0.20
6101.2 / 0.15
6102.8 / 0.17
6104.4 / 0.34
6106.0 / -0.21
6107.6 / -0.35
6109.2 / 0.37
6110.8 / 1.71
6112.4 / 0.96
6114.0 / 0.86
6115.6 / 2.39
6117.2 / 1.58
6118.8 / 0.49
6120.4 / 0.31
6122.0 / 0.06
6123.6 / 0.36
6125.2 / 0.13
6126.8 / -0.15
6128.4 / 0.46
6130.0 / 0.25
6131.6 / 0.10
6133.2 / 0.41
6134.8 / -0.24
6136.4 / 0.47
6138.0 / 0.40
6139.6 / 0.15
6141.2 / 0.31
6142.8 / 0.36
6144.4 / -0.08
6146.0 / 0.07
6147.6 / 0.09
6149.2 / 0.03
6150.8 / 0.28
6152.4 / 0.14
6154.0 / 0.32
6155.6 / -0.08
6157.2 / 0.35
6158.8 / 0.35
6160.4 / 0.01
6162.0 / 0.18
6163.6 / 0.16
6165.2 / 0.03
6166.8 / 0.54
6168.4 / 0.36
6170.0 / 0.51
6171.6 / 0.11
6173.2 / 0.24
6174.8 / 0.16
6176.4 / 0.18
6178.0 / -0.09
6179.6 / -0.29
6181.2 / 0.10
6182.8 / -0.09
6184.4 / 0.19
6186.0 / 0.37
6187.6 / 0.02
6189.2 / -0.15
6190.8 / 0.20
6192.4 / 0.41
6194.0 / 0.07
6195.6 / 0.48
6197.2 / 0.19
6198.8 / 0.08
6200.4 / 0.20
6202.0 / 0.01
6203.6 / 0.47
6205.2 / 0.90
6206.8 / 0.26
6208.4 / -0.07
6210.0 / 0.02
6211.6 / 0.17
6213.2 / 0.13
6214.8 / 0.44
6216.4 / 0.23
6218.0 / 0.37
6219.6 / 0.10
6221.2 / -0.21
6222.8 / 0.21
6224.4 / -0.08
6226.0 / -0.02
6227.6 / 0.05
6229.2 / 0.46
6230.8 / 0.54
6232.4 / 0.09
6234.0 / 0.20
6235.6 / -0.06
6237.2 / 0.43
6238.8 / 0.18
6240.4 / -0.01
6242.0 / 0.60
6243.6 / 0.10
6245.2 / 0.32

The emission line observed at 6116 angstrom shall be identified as [O II]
